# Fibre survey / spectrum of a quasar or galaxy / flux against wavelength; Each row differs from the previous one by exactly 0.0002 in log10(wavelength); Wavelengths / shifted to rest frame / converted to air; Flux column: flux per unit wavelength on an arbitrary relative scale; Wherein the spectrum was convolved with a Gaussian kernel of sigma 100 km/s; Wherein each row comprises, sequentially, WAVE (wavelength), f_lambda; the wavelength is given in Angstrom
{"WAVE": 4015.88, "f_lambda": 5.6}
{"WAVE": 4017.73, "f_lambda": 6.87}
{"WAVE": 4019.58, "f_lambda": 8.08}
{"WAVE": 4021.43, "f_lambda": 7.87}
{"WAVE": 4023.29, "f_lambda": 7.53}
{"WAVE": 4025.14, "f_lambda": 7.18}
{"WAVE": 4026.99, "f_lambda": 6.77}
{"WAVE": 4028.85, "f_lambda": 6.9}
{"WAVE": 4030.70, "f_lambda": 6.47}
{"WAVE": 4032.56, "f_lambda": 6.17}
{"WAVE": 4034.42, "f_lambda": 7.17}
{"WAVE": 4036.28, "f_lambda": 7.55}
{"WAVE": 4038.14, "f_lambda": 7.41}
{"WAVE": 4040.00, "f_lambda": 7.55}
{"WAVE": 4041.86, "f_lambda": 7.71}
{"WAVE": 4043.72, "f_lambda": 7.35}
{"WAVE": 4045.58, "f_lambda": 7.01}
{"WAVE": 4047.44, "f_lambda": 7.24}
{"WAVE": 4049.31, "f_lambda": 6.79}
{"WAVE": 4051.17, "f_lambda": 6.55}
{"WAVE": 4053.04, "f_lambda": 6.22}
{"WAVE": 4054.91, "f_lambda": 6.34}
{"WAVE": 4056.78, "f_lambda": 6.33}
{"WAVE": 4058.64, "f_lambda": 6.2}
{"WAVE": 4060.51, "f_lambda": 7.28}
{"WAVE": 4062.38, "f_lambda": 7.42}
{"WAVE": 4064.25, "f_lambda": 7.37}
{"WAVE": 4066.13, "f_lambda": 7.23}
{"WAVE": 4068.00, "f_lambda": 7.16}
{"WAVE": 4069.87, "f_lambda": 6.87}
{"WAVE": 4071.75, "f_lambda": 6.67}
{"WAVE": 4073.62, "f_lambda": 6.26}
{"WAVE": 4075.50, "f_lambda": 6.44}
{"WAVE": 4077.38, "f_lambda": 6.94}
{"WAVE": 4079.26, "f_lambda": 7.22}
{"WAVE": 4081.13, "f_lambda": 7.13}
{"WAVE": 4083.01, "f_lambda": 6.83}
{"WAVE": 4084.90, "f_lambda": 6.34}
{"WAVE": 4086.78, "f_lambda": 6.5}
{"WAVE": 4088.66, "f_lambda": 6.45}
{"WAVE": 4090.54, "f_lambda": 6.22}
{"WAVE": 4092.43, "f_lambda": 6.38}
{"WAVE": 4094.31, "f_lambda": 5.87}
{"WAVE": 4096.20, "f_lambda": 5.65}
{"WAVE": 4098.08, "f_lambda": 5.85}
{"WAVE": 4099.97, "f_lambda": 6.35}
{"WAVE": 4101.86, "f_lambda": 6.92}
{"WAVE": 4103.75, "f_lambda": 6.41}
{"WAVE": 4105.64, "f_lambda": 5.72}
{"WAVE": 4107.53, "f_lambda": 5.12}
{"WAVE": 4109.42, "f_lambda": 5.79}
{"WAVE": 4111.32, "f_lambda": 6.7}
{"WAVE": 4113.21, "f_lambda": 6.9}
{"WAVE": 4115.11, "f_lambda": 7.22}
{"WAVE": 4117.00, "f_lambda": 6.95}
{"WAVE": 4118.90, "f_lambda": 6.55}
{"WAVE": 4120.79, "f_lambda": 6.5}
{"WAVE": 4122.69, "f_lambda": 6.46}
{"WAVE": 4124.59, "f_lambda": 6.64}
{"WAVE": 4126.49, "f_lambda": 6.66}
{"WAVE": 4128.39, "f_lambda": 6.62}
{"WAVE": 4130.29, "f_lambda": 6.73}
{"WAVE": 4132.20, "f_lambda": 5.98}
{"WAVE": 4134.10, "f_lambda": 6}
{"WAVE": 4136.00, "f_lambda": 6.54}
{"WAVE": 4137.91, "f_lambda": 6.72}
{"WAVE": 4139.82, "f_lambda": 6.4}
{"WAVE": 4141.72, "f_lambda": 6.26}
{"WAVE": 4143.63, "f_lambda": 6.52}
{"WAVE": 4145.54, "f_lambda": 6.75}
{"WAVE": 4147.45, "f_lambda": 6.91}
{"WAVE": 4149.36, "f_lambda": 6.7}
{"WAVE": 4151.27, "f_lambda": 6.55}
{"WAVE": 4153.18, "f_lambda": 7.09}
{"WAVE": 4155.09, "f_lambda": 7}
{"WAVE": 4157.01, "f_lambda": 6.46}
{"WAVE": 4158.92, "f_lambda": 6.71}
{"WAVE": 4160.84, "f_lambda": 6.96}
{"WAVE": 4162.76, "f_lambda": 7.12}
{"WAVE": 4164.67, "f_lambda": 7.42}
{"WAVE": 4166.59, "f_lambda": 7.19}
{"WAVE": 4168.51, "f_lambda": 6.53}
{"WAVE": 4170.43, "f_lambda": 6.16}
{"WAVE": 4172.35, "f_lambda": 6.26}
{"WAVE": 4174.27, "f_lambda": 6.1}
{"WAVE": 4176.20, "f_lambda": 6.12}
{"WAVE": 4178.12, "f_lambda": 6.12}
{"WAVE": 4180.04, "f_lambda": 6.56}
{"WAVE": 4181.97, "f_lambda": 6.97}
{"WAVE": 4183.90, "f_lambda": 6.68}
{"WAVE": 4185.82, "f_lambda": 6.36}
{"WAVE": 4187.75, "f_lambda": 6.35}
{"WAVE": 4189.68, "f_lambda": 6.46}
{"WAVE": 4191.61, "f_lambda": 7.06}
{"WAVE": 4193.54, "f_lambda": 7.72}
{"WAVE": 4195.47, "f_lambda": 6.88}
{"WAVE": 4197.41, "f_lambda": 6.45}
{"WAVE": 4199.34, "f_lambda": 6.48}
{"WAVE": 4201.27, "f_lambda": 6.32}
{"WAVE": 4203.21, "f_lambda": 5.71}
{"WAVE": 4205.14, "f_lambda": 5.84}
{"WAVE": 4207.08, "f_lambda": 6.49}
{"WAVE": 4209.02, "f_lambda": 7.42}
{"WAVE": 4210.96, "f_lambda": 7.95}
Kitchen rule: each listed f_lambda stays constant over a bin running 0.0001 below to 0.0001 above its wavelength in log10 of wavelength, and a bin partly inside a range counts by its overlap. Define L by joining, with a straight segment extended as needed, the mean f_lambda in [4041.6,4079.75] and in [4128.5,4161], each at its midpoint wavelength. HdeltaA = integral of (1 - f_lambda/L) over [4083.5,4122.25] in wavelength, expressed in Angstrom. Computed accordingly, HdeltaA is 2.32 Angstrom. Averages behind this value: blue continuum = 6.87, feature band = 6.33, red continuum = 6.6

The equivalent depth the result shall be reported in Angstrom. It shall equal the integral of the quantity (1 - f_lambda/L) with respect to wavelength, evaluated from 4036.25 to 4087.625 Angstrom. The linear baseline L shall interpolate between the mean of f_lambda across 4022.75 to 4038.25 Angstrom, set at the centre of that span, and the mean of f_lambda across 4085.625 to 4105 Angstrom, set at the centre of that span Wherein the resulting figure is -2.2 Angstrom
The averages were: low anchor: 6.98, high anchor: 6.25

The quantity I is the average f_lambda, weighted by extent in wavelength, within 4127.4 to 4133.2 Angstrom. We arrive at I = 6.44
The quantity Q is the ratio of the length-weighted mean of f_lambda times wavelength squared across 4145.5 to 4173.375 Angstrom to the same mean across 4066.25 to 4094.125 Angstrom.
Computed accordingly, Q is 1.1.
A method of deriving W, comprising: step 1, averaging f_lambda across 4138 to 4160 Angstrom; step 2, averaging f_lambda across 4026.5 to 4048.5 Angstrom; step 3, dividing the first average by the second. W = 0.94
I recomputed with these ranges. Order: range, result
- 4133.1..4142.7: 6.38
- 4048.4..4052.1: 6.68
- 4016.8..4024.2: 7.58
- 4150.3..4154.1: 6.82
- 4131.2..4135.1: 6.01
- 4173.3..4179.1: 6.12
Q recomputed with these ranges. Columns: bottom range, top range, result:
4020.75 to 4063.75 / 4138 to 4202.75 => 1.01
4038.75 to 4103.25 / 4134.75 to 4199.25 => 1.04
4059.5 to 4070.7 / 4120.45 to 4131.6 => 0.94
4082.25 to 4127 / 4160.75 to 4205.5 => 1.07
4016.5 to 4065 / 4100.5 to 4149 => 0.96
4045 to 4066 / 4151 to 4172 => 1.06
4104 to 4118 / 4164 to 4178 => 1.05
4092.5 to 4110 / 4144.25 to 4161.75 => 1.16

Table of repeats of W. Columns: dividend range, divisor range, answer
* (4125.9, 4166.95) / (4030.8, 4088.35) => 0.97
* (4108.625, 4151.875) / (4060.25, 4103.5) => 0.99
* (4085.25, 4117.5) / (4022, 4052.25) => 0.89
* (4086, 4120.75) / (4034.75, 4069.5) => 0.90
